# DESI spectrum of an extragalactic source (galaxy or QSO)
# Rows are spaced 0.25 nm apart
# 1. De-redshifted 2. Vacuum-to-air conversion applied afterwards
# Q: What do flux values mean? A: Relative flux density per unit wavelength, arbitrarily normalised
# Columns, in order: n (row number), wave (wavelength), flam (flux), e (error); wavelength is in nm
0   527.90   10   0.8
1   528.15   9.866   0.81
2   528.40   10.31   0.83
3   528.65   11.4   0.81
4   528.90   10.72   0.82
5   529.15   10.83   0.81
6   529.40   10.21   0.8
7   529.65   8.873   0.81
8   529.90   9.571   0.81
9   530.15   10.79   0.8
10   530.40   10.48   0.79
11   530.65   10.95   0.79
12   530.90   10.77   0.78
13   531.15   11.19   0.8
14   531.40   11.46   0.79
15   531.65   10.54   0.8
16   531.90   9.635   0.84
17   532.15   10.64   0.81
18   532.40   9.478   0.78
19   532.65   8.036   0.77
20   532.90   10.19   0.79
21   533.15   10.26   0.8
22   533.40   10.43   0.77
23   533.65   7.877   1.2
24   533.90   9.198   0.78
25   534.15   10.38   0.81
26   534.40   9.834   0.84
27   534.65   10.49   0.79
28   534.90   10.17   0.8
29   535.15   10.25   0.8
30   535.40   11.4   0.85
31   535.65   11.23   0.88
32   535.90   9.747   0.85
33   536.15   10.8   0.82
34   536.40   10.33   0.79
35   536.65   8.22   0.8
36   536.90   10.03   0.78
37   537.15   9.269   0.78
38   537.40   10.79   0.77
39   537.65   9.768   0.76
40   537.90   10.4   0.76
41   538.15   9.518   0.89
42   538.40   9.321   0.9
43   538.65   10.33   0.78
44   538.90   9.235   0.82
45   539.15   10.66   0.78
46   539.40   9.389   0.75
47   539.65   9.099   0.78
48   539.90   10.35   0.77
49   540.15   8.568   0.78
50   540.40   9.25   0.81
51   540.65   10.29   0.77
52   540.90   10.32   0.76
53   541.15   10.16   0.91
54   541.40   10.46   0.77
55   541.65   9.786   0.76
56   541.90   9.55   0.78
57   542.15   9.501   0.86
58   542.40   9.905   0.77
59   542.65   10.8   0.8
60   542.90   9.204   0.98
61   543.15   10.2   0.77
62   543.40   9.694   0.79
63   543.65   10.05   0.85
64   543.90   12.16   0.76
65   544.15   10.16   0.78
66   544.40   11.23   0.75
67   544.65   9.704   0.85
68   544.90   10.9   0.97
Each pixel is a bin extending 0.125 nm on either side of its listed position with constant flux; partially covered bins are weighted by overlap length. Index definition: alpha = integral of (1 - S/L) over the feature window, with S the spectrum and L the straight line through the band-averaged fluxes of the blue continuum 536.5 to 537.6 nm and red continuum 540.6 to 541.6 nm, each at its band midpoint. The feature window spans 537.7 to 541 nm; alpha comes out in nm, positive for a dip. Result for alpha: 0.08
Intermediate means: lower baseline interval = 9.61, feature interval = 9.74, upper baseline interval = 10.3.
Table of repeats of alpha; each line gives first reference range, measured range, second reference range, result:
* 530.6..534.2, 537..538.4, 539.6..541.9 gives 0.00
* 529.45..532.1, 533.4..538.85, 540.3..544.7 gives 0.17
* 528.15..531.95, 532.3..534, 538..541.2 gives 0.15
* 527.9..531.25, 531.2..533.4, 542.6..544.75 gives 0.07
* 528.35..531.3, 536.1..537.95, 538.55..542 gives 0.03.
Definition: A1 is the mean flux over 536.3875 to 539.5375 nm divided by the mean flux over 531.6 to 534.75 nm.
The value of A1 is 1.00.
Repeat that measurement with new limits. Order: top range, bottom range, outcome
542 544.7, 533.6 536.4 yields 1.01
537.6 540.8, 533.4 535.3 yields 0.99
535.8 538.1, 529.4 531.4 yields 0.95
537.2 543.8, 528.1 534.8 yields 0.97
